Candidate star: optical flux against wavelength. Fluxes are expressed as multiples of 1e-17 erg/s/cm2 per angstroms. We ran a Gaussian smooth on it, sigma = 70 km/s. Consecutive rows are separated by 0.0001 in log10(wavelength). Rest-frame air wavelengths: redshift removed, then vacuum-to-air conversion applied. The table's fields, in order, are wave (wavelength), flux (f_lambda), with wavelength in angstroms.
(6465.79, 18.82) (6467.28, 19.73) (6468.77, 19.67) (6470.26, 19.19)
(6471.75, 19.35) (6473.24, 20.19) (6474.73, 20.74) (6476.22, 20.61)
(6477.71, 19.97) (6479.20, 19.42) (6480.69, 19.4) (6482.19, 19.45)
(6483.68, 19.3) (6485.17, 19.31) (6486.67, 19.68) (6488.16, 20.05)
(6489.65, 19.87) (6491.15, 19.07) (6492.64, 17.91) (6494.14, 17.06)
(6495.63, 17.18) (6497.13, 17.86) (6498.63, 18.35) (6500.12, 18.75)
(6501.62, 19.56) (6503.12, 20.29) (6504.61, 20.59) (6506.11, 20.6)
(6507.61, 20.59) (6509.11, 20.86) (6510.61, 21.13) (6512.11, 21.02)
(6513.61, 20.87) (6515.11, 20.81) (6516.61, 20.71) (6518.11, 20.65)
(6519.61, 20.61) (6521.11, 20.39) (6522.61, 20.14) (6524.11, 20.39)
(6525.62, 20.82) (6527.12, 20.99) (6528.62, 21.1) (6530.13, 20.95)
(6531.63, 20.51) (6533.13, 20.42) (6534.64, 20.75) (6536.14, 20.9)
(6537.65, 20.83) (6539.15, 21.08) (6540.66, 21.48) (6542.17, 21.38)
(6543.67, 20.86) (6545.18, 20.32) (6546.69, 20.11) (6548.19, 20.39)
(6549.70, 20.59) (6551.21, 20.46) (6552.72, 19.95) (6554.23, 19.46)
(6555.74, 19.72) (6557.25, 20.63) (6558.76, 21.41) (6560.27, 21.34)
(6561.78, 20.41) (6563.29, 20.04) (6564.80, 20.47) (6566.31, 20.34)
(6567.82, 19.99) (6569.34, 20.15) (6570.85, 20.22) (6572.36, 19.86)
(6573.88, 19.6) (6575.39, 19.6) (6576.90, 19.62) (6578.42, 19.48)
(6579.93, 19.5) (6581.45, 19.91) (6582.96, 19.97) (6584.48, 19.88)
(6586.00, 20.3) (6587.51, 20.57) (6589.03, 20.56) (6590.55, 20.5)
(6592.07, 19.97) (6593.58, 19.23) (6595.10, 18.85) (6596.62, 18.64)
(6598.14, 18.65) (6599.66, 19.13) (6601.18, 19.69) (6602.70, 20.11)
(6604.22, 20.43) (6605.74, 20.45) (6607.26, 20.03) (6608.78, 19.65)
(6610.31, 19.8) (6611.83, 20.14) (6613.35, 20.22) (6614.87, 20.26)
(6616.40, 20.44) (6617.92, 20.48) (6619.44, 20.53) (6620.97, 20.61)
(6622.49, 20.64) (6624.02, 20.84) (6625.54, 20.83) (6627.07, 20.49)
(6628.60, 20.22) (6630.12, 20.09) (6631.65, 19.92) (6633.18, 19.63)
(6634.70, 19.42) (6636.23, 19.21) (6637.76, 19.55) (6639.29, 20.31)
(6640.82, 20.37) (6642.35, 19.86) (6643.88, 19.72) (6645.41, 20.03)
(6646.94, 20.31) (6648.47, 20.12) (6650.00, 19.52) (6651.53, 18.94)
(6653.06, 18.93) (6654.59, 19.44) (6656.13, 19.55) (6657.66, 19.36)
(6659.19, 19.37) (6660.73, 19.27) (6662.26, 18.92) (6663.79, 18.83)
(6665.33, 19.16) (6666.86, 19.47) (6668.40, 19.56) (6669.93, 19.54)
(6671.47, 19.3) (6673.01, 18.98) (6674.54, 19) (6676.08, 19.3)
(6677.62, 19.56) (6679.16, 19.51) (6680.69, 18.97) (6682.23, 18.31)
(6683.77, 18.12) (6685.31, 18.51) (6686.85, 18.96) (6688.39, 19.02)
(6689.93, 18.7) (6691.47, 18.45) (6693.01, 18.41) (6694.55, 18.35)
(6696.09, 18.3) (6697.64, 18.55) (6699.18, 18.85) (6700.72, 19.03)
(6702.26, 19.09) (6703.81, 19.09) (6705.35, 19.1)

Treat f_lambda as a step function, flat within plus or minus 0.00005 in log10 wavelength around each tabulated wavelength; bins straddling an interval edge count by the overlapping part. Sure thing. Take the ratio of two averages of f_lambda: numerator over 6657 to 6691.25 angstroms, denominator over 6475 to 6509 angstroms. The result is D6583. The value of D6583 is 1.0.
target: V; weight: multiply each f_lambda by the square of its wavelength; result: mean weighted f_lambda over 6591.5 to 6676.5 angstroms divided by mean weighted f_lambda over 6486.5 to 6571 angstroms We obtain 1.0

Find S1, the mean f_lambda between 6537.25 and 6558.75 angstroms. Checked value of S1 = 20.5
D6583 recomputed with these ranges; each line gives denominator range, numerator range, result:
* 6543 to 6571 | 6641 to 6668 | 0.96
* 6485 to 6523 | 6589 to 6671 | 1.00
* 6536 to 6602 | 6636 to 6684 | 0.96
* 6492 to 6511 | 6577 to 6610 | 1.03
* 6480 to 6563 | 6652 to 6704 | 0.94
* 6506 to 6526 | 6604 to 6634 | 0.98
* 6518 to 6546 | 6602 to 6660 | 0.96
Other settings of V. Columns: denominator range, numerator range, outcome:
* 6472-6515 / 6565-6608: 1.04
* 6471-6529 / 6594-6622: 1.03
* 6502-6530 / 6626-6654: 1.00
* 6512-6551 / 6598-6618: 0.99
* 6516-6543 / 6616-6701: 0.97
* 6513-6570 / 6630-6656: 0.99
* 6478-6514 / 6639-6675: 1.05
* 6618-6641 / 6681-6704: 0.94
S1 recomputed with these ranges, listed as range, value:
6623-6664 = 19.8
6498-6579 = 20.4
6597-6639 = 20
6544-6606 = 20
